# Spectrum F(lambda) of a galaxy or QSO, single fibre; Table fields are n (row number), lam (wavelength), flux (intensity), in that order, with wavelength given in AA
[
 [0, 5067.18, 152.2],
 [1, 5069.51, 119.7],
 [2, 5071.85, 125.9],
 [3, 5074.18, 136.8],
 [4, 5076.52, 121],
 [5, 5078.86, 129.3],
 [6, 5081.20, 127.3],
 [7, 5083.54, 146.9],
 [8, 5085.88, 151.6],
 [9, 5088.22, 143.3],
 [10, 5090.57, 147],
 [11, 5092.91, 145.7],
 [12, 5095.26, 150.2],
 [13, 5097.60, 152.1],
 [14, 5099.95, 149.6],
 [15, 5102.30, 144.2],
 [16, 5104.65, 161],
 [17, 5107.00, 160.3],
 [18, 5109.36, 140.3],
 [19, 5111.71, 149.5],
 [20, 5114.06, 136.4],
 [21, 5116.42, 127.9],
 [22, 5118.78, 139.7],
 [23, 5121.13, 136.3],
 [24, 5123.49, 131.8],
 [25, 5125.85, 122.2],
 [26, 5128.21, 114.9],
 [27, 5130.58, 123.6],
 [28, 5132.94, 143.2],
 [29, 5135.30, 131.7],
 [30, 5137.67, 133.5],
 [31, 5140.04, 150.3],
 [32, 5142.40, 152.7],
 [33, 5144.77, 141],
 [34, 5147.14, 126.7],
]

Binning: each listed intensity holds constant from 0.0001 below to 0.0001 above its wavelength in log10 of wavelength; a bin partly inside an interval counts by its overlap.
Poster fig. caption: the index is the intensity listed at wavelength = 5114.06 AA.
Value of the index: 136.4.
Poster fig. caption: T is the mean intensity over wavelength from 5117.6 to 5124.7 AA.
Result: 136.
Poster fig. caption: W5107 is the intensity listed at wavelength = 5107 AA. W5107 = 160.3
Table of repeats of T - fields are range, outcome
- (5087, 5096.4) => 147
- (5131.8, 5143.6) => 142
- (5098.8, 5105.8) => 152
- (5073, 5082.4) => 129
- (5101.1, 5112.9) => 151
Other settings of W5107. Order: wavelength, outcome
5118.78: 139.7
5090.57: 147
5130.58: 123.6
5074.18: 136.8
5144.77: 141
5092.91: 145.7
